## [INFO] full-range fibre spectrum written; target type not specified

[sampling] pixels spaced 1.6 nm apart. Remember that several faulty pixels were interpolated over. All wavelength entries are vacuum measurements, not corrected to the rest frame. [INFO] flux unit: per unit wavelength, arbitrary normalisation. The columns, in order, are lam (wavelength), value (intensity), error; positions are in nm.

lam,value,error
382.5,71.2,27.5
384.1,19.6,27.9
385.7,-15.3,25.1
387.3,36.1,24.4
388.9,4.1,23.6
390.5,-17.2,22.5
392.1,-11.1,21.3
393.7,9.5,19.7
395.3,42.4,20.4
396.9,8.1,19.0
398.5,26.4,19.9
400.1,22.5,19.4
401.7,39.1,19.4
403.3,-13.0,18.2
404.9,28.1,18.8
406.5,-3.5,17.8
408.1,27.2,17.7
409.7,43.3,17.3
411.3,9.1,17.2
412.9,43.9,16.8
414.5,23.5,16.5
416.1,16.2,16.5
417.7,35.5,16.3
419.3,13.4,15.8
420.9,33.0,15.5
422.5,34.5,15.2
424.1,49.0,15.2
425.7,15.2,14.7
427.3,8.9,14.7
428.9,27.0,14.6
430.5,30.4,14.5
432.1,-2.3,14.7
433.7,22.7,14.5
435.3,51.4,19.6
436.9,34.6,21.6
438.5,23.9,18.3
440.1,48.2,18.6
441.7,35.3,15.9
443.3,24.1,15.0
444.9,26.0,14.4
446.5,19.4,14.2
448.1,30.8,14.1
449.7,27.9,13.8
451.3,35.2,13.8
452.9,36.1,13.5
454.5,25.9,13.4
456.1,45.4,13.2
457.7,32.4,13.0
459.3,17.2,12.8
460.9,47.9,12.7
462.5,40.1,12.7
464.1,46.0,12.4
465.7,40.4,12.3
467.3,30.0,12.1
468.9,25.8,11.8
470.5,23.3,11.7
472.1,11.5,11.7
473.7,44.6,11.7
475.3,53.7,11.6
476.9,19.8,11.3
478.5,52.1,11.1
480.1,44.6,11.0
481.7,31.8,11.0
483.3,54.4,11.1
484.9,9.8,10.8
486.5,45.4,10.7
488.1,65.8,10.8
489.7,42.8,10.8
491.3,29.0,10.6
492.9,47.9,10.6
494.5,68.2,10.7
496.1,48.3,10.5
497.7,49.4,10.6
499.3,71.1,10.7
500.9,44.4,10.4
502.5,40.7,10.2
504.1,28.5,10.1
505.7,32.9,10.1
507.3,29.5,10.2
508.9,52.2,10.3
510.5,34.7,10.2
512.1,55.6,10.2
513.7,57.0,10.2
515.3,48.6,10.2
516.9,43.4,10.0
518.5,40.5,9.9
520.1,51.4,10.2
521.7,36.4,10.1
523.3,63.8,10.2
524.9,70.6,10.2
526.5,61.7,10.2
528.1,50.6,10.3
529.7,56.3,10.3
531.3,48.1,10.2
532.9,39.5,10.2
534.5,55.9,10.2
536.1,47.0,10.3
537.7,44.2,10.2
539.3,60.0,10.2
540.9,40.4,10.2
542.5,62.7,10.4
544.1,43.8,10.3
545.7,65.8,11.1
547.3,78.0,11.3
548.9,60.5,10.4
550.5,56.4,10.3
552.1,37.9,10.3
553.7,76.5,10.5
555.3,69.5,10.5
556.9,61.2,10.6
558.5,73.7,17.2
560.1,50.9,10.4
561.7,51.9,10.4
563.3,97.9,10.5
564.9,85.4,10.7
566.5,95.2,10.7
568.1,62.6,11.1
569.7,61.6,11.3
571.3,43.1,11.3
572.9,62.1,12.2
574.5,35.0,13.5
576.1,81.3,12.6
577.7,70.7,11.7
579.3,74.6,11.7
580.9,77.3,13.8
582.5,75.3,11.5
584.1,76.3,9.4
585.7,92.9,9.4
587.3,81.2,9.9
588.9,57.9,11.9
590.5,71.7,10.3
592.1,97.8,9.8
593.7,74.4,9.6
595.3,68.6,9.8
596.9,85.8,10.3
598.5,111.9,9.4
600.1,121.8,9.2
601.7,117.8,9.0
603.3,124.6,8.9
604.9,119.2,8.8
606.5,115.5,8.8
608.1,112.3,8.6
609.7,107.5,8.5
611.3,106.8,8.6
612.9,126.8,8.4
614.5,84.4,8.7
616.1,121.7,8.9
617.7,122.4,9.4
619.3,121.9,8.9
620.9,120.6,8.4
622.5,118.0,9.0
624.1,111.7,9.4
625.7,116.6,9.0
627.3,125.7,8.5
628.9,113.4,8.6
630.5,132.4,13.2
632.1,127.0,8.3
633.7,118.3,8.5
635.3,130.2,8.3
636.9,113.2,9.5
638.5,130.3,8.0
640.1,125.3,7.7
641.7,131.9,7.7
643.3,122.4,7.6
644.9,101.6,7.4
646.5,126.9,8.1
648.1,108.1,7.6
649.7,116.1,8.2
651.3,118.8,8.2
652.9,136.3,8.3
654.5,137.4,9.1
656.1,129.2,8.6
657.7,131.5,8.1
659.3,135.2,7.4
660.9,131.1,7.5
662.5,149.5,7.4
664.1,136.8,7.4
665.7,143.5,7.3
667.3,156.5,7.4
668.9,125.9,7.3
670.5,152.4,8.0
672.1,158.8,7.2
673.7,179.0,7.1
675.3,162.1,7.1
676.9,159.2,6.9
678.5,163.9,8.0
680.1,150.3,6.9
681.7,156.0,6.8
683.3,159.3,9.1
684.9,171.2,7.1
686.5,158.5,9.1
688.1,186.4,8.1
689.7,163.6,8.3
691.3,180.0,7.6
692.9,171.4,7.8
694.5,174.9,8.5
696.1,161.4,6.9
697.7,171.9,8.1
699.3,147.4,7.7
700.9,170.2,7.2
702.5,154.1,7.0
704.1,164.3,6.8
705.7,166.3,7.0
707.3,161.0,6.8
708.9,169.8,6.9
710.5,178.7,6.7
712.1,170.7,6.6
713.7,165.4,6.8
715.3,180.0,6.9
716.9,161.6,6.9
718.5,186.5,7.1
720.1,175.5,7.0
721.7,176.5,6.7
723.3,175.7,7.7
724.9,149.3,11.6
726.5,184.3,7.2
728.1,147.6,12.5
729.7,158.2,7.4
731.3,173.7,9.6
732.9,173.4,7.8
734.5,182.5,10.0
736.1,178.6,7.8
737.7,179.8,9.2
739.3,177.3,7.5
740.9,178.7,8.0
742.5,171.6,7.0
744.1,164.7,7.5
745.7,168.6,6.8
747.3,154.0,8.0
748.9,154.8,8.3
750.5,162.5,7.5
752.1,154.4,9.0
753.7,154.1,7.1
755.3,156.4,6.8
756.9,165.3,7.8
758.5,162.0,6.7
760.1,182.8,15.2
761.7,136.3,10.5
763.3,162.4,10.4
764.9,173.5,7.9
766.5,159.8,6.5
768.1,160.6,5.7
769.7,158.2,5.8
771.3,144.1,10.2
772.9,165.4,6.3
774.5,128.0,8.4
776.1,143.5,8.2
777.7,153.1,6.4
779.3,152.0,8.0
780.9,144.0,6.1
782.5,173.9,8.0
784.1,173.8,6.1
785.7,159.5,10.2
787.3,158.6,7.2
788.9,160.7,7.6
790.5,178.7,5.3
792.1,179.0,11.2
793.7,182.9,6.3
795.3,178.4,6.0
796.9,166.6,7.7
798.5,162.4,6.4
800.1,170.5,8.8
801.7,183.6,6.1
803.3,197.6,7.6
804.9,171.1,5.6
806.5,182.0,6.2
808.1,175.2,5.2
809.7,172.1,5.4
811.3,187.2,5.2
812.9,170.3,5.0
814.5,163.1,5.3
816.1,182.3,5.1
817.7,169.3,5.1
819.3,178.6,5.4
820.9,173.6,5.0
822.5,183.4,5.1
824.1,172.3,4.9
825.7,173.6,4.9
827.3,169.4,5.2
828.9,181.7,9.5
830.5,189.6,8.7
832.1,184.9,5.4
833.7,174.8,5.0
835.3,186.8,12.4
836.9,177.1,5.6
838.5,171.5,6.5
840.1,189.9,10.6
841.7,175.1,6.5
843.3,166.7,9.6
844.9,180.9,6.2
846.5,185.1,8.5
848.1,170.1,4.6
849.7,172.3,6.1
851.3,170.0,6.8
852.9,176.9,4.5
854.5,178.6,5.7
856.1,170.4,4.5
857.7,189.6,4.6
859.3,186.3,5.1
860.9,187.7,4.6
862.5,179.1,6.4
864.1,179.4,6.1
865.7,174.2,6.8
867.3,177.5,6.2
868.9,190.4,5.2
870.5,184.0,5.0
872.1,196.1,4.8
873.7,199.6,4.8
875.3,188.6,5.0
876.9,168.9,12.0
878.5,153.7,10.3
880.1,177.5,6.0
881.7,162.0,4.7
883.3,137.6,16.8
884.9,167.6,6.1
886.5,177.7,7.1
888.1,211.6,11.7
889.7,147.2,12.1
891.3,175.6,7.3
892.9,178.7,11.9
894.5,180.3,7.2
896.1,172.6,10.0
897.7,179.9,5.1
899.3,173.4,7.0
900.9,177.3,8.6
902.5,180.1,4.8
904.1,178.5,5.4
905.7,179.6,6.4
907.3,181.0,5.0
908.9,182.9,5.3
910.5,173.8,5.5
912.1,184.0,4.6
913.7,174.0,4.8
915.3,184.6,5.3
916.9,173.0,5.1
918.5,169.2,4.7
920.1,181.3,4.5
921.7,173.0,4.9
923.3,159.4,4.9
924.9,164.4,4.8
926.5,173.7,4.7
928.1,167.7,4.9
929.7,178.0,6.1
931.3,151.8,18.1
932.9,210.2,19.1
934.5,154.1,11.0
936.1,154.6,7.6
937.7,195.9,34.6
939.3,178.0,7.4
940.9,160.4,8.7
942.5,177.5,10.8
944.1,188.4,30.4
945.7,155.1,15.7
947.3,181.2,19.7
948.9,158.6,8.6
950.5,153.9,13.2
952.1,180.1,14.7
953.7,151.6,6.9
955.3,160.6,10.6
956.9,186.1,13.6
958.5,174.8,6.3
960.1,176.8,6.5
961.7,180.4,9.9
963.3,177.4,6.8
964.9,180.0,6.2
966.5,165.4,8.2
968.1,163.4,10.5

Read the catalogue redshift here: 0.498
